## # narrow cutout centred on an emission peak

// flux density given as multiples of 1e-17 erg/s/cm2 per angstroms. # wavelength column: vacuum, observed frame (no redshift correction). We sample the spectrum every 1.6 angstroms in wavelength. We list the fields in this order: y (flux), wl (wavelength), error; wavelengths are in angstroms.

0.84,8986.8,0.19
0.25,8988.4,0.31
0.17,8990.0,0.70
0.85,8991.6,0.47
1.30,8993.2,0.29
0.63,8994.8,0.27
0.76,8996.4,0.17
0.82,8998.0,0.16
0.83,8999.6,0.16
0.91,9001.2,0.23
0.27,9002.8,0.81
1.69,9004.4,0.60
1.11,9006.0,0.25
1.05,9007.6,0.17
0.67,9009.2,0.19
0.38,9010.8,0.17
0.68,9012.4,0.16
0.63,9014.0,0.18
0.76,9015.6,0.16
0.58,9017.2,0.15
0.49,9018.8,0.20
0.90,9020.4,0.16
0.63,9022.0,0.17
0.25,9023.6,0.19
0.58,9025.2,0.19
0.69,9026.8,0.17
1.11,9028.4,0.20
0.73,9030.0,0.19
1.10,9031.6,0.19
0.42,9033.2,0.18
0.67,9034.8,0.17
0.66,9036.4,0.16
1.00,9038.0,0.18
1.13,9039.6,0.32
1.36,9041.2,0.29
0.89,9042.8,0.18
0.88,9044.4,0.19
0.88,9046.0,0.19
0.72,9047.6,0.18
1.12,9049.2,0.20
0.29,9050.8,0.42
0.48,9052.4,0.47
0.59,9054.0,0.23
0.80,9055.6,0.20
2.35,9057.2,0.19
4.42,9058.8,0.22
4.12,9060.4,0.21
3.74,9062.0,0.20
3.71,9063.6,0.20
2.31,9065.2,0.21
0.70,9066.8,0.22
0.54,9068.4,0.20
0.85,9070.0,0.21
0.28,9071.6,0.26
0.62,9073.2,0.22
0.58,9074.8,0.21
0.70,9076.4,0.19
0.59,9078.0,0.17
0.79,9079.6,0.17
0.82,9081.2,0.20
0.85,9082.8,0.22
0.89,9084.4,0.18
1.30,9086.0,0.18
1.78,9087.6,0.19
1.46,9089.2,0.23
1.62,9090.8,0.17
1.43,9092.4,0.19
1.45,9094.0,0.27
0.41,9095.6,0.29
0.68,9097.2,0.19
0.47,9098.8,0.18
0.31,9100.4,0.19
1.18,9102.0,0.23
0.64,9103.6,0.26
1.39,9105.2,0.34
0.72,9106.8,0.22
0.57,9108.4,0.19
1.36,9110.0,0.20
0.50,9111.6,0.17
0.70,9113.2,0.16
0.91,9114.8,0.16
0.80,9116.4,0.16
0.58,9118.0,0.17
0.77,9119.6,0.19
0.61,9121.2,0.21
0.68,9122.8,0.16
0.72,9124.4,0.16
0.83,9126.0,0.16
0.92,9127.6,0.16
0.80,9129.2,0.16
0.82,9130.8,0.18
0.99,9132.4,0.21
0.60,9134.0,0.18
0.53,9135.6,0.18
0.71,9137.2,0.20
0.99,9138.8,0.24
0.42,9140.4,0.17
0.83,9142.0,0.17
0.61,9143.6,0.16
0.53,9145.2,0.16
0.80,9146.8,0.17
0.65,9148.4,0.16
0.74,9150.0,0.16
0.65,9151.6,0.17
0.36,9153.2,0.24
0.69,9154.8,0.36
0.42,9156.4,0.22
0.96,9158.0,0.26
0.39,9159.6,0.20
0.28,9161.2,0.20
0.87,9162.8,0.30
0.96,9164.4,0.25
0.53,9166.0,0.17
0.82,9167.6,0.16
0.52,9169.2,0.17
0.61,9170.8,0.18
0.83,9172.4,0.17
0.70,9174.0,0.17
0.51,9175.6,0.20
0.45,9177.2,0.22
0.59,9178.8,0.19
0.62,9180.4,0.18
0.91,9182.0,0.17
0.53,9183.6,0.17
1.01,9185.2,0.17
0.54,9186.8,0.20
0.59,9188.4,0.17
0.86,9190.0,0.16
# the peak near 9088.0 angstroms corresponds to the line [N II] 6583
